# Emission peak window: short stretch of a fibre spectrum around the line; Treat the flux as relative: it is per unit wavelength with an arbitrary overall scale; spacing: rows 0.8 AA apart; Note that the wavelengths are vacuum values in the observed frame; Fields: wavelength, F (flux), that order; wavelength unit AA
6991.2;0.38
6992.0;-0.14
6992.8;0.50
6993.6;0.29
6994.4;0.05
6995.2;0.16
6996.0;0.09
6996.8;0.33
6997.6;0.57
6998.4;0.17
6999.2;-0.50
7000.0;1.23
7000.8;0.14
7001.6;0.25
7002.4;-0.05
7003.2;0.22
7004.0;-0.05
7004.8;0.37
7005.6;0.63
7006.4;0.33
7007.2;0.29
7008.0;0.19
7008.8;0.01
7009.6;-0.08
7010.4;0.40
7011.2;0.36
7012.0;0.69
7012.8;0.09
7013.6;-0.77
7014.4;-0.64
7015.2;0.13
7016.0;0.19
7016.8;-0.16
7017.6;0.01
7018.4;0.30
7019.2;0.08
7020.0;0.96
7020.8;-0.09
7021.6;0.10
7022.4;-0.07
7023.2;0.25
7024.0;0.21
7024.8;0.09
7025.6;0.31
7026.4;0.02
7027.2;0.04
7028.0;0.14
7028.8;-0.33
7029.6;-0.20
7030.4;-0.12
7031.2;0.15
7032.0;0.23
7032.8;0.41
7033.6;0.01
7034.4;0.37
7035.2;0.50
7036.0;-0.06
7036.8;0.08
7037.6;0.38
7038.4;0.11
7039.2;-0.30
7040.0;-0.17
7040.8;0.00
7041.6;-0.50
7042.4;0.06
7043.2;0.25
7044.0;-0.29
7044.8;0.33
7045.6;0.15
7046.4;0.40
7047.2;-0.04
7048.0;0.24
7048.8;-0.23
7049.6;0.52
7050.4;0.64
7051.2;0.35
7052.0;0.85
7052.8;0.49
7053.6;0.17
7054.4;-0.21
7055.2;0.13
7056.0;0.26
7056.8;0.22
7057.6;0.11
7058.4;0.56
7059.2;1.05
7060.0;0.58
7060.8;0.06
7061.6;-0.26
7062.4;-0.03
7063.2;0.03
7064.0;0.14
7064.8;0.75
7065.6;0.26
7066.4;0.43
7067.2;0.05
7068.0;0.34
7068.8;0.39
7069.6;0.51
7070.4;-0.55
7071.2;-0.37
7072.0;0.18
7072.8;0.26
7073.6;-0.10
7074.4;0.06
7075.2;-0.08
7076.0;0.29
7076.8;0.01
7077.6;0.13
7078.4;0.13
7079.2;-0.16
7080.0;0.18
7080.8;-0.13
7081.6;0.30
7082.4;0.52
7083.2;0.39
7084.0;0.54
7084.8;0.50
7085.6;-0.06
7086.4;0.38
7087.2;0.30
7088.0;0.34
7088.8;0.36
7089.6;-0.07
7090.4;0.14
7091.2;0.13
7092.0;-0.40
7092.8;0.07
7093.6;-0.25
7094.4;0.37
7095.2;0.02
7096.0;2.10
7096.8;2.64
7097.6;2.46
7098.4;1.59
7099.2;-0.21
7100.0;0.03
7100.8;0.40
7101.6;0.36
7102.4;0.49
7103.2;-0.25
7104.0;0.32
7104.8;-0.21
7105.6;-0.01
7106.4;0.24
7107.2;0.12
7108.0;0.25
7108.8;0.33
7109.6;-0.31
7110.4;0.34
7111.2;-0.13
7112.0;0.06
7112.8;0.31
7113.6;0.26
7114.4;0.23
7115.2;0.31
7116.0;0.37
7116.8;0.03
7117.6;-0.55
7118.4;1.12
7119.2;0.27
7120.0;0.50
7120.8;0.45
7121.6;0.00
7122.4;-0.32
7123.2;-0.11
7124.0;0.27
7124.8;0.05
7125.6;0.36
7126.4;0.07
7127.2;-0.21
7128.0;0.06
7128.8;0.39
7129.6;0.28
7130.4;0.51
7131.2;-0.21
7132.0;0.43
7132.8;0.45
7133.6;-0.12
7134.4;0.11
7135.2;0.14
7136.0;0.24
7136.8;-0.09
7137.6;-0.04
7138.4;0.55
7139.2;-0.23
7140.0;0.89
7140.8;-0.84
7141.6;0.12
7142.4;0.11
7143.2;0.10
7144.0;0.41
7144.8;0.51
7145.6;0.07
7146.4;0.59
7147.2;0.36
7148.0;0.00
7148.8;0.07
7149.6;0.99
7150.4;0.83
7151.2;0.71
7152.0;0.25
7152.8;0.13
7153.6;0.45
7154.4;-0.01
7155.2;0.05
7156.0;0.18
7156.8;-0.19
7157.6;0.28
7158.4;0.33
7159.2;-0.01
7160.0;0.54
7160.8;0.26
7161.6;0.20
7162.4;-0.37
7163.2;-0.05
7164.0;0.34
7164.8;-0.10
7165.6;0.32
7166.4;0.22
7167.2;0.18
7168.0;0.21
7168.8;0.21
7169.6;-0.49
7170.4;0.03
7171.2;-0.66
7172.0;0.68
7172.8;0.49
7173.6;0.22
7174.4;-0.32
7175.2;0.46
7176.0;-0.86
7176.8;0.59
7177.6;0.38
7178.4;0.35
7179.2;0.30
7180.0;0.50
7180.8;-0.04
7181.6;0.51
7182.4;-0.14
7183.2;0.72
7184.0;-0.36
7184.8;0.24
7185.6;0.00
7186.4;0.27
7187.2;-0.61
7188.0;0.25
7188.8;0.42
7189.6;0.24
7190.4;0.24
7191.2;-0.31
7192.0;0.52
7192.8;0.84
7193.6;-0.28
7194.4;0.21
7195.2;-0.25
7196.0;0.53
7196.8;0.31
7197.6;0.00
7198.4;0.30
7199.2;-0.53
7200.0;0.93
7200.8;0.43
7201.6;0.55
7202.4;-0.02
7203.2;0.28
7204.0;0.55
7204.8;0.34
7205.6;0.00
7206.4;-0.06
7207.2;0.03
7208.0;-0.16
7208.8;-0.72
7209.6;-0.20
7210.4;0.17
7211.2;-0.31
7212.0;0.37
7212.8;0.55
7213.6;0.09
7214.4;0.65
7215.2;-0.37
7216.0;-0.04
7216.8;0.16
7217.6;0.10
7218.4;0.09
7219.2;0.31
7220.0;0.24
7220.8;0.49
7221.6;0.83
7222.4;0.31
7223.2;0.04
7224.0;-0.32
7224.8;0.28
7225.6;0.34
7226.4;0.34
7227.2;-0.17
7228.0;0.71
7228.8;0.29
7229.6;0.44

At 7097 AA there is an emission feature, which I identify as H-alpha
